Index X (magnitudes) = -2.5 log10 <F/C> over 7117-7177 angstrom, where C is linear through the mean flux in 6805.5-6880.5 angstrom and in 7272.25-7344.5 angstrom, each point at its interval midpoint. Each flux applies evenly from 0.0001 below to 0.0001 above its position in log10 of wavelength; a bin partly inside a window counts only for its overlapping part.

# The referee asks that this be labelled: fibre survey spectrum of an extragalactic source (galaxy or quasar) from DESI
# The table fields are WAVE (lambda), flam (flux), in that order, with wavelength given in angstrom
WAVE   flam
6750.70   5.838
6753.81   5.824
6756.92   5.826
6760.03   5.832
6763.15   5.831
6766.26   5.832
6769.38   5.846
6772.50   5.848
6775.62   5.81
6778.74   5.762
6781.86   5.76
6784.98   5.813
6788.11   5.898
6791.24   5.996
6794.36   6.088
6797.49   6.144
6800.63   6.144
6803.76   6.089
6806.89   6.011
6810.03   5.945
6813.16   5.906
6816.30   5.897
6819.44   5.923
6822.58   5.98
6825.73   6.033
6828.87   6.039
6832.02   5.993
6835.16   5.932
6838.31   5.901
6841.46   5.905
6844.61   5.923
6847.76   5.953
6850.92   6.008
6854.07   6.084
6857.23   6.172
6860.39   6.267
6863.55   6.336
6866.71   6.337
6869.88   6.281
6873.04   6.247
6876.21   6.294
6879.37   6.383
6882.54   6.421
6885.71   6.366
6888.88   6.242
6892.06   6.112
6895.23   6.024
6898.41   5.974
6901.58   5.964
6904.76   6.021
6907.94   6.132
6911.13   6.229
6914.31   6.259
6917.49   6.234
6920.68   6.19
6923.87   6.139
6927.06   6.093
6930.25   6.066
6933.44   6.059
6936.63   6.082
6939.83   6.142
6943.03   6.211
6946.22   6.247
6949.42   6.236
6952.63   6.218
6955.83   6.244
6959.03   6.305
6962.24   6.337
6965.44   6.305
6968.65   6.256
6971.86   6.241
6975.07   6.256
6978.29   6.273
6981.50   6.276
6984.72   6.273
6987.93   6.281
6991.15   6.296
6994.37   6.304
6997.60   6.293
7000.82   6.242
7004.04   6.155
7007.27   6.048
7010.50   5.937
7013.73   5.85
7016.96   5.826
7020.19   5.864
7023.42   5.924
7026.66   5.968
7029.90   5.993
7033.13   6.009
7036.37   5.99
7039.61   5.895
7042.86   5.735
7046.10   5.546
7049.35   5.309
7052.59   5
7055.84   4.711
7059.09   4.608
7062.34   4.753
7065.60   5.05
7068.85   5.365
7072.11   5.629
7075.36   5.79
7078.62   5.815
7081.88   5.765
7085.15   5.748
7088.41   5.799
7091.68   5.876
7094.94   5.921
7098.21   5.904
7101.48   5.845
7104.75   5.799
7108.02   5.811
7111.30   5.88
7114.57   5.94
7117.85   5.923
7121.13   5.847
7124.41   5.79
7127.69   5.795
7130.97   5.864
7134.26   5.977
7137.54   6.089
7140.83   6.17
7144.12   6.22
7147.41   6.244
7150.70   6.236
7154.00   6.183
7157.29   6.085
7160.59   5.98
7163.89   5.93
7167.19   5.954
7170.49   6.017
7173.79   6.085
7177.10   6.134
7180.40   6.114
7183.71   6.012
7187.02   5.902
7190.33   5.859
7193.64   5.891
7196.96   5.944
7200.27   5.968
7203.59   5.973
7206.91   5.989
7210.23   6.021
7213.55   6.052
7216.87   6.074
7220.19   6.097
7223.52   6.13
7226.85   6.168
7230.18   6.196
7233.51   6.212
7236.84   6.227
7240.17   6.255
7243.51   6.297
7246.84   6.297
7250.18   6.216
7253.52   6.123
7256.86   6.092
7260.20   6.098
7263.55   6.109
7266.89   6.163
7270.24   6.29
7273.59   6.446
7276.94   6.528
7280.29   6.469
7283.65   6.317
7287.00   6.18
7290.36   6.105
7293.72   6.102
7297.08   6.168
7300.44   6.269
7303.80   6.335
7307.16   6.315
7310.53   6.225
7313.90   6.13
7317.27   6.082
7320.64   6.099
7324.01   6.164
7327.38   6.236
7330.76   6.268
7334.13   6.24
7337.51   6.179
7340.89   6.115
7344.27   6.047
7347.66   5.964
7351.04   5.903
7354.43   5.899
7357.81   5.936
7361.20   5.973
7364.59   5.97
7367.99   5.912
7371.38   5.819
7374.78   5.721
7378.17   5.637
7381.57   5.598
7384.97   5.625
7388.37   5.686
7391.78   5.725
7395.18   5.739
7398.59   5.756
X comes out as 0.027 mag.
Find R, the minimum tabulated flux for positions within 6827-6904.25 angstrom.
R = 5.901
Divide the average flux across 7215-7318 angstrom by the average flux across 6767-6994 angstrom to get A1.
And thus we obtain 1.02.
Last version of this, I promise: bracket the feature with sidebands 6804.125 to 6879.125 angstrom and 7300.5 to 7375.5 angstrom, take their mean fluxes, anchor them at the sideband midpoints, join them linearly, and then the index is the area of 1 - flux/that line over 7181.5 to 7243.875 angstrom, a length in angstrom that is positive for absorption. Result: 0.1 angstrom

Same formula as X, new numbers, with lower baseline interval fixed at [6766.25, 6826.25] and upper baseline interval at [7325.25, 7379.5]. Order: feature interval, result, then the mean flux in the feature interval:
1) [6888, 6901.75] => -0.021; 6.06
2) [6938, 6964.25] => -0.052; 6.24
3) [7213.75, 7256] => -0.036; 6.19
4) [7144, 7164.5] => -0.028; 6.13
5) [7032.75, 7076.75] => 0.115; 5.37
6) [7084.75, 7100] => 0.020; 5.86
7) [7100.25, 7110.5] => 0.027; 5.82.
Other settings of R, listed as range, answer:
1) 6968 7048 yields 5.546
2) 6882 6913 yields 5.964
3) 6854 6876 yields 6.084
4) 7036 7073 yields 4.608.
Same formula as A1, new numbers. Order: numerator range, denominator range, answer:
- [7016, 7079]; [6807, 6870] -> 0.92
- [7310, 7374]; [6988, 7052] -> 1.02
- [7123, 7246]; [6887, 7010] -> 0.98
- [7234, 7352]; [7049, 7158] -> 1.08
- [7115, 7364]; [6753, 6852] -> 1.03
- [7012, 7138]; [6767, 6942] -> 0.94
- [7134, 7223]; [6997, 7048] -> 1.02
